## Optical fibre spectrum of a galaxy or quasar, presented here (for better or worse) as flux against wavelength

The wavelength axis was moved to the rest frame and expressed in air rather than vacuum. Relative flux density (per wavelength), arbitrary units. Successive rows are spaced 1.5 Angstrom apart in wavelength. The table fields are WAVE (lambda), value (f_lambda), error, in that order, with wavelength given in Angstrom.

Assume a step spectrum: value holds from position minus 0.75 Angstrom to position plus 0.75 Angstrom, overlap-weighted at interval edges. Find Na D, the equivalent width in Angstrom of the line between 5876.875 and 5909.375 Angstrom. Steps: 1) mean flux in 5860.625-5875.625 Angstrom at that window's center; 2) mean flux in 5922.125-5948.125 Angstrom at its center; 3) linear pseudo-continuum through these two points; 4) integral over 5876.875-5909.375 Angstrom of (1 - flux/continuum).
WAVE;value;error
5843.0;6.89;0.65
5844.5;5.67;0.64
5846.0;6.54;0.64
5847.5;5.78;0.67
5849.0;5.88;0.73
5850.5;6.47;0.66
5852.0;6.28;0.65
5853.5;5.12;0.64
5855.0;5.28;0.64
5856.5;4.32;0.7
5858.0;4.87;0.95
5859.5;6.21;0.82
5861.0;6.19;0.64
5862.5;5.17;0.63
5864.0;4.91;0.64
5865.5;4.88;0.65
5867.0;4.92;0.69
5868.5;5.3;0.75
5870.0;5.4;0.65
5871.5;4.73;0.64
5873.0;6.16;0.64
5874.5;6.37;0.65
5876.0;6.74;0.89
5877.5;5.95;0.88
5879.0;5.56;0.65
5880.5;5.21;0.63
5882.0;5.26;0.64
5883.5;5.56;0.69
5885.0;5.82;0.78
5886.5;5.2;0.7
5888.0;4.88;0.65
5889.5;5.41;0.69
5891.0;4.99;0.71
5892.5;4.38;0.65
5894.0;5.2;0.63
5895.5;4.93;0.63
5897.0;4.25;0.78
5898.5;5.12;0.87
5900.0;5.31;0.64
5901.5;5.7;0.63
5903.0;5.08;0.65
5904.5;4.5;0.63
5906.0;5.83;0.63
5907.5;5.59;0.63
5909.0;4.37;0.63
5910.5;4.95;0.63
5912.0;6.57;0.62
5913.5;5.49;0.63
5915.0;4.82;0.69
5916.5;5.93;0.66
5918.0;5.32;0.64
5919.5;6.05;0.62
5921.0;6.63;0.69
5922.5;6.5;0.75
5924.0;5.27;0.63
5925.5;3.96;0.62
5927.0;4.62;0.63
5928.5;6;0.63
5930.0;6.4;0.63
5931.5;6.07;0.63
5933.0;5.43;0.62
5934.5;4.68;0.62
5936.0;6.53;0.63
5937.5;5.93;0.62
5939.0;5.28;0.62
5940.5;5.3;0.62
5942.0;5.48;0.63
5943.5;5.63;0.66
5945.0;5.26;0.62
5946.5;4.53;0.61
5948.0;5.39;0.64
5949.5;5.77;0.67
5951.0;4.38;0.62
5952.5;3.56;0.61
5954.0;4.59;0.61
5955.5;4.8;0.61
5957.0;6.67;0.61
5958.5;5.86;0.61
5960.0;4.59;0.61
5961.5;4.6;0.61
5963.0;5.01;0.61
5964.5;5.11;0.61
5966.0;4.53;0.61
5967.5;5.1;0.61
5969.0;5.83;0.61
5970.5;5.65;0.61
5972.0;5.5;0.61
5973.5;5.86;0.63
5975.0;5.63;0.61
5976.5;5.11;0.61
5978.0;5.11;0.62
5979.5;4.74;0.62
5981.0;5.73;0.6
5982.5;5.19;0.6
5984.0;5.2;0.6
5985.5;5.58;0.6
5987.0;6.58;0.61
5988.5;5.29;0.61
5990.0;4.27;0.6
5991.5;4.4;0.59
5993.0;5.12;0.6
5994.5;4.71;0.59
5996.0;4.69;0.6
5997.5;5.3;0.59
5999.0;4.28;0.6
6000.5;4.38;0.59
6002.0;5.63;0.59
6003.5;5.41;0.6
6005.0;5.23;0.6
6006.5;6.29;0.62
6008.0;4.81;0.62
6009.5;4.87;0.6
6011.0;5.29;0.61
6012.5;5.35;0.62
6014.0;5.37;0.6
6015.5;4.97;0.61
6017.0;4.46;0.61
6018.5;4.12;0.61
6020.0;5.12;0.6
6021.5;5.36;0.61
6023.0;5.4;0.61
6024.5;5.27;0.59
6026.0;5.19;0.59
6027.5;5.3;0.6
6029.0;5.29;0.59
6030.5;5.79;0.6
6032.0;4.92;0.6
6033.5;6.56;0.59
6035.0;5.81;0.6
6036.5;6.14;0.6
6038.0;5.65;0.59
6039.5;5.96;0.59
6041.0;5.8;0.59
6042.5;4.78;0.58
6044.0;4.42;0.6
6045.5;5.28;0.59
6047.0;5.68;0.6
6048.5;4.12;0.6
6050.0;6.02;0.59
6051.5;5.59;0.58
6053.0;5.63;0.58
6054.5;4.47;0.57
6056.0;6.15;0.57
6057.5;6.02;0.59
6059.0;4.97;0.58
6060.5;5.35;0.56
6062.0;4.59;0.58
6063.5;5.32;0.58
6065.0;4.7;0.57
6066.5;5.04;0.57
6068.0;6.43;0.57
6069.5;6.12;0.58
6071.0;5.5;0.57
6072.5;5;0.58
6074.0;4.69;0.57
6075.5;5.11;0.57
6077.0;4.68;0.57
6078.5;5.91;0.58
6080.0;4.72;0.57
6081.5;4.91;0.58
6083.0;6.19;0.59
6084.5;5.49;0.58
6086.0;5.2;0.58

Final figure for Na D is 1.40 Angstrom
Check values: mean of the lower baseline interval 5.42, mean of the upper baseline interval 5.45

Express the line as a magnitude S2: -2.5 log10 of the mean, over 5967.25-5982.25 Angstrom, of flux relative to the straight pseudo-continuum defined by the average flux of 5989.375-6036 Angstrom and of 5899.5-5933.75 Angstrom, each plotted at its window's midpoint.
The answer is -0.03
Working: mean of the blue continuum 5.5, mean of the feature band 5.43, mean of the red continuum 5.14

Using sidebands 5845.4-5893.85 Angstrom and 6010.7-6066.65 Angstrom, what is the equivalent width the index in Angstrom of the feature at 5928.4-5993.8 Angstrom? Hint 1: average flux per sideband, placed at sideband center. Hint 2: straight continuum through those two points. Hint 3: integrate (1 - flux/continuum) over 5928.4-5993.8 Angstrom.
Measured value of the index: 1.1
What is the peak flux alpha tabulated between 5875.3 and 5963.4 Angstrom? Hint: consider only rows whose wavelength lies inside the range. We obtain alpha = 6.74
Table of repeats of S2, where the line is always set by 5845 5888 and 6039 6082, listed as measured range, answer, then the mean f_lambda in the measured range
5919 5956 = 0.02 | 5.36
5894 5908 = 0.08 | 5.14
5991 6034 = 0.04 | 5.13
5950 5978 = 0.06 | 5.14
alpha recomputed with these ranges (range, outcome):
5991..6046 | 6.56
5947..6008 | 6.67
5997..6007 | 6.29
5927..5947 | 6.53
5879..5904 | 5.82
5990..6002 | 5.63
